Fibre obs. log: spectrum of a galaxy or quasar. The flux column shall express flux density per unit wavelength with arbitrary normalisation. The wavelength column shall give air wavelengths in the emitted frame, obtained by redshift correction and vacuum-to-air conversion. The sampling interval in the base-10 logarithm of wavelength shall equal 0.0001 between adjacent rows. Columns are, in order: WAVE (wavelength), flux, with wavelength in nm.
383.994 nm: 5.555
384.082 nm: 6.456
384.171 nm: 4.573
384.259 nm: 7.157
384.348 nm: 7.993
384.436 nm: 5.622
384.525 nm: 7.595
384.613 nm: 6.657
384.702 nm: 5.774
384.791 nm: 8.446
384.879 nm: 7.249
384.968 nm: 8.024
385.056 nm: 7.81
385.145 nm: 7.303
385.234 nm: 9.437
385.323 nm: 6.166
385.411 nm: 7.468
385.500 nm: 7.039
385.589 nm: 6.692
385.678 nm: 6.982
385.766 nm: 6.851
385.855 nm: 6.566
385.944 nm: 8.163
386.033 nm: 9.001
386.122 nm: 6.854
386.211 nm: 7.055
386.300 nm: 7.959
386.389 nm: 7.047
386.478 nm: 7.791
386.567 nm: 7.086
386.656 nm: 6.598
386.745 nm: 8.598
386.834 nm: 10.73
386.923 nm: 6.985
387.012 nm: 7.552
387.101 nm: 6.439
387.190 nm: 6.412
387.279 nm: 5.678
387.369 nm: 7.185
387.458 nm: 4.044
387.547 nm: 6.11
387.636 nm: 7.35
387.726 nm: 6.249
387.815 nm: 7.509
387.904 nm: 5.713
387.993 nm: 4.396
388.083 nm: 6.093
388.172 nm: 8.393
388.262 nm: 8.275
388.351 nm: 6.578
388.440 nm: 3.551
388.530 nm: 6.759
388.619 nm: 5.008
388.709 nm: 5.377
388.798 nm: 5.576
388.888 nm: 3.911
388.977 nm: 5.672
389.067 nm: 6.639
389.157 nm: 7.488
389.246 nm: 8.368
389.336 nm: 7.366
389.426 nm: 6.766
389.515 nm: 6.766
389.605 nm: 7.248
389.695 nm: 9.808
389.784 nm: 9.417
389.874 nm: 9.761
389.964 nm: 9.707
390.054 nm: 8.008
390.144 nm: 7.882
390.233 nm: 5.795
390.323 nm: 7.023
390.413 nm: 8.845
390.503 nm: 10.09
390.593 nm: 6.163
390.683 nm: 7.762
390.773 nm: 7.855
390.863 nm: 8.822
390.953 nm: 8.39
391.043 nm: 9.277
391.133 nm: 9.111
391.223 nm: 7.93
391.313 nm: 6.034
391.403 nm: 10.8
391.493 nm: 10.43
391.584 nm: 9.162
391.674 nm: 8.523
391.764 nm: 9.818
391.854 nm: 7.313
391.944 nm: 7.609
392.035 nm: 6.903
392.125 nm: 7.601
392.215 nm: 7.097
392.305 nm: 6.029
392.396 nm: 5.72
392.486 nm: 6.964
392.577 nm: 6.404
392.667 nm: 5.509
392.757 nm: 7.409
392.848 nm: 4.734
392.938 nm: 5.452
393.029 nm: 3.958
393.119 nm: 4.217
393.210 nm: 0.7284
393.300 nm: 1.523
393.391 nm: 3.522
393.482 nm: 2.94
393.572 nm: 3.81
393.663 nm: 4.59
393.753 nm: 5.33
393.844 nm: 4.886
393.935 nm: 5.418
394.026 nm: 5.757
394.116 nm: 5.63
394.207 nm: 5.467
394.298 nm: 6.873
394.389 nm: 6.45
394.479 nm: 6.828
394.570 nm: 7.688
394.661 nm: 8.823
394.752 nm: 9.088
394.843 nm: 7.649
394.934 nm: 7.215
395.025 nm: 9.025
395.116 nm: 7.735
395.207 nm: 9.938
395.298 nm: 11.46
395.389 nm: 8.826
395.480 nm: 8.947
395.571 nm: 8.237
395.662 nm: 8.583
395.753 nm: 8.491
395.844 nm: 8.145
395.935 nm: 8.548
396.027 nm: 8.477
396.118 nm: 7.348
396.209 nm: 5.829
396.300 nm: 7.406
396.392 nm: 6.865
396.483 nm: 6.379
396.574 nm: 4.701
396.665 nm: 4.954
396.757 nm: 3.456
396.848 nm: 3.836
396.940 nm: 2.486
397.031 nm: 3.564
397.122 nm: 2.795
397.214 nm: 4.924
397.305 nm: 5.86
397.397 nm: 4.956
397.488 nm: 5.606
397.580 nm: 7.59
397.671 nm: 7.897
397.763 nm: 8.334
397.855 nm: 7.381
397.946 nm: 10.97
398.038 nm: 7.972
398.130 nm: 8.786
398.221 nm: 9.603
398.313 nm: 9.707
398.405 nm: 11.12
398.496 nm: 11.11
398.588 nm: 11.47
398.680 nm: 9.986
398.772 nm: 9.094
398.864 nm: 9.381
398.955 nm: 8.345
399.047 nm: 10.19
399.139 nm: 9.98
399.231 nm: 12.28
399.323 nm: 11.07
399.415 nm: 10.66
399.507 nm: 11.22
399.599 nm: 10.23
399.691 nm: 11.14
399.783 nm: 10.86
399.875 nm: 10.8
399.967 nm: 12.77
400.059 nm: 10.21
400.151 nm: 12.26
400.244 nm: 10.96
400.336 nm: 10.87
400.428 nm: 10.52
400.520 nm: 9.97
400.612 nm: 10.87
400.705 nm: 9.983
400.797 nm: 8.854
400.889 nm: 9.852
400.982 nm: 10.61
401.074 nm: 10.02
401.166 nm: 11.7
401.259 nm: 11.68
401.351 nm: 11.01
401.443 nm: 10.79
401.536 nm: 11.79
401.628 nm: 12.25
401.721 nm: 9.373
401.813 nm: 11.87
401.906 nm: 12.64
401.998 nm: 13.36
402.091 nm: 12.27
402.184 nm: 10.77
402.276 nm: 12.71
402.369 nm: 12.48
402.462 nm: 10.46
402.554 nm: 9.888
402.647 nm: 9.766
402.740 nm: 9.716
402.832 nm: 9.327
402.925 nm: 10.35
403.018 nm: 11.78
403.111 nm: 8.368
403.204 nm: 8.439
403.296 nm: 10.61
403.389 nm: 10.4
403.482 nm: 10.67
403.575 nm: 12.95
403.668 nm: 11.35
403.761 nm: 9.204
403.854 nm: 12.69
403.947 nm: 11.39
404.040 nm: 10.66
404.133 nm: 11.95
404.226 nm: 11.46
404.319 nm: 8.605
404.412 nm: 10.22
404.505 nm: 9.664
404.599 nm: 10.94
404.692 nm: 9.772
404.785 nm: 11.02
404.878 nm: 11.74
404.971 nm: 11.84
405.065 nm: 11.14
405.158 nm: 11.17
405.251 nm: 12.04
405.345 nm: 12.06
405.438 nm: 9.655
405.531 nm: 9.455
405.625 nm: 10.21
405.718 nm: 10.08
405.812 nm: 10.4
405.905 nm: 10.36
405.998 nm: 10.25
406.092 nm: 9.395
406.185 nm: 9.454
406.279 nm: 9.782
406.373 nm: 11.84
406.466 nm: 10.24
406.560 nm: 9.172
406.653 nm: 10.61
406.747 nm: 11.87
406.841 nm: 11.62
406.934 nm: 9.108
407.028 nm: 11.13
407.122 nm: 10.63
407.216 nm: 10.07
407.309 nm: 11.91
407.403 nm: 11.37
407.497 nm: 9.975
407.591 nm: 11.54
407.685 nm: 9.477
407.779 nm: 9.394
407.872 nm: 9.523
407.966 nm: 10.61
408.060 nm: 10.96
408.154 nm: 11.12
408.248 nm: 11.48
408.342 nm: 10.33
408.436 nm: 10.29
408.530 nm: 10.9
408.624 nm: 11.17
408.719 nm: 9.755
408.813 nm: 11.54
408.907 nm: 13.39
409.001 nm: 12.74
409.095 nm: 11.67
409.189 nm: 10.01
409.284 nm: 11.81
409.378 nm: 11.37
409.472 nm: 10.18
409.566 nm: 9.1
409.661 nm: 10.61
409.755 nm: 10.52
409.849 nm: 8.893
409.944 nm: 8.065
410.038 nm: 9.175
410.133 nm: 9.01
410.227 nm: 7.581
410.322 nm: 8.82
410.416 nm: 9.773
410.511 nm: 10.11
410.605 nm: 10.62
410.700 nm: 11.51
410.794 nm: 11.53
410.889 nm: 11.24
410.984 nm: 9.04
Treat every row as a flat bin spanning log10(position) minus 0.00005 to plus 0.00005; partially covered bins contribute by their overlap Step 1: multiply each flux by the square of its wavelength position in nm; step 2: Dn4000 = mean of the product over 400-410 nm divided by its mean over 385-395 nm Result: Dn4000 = 1.7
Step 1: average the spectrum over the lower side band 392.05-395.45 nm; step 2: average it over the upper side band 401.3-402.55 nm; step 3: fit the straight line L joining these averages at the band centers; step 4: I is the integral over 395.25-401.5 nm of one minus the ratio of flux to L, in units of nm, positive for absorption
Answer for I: 0.31 nm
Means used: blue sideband 6.19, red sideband 11.6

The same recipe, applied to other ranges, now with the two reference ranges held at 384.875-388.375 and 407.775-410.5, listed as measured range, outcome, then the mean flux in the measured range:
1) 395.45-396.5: 0.08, 7.79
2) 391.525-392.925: 0.14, 7.11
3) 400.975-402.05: -0.26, 11.5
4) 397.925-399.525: -0.23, 10.1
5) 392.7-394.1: 0.65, 4.32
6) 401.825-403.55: -0.26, 10.8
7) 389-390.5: -0.07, 7.96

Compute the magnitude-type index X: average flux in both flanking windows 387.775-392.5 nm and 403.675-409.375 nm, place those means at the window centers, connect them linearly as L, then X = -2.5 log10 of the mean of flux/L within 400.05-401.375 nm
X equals -0.11 mag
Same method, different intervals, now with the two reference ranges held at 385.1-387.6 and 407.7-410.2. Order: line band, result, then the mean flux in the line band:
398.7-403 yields -0.16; 10.8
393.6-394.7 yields 0.34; 6.09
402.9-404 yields -0.11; 10.7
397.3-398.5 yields 0.07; 8.34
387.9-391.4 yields 0.05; 7.34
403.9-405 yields -0.10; 10.8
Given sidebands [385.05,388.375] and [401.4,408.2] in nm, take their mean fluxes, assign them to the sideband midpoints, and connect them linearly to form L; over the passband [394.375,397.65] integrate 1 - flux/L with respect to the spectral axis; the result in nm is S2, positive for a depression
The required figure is 0.737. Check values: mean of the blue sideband 7.1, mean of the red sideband 10.7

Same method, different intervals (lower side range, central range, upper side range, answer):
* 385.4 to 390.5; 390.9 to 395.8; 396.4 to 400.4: 0.568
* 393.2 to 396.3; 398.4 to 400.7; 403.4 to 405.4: -0.448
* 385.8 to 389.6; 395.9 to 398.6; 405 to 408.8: 0.540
